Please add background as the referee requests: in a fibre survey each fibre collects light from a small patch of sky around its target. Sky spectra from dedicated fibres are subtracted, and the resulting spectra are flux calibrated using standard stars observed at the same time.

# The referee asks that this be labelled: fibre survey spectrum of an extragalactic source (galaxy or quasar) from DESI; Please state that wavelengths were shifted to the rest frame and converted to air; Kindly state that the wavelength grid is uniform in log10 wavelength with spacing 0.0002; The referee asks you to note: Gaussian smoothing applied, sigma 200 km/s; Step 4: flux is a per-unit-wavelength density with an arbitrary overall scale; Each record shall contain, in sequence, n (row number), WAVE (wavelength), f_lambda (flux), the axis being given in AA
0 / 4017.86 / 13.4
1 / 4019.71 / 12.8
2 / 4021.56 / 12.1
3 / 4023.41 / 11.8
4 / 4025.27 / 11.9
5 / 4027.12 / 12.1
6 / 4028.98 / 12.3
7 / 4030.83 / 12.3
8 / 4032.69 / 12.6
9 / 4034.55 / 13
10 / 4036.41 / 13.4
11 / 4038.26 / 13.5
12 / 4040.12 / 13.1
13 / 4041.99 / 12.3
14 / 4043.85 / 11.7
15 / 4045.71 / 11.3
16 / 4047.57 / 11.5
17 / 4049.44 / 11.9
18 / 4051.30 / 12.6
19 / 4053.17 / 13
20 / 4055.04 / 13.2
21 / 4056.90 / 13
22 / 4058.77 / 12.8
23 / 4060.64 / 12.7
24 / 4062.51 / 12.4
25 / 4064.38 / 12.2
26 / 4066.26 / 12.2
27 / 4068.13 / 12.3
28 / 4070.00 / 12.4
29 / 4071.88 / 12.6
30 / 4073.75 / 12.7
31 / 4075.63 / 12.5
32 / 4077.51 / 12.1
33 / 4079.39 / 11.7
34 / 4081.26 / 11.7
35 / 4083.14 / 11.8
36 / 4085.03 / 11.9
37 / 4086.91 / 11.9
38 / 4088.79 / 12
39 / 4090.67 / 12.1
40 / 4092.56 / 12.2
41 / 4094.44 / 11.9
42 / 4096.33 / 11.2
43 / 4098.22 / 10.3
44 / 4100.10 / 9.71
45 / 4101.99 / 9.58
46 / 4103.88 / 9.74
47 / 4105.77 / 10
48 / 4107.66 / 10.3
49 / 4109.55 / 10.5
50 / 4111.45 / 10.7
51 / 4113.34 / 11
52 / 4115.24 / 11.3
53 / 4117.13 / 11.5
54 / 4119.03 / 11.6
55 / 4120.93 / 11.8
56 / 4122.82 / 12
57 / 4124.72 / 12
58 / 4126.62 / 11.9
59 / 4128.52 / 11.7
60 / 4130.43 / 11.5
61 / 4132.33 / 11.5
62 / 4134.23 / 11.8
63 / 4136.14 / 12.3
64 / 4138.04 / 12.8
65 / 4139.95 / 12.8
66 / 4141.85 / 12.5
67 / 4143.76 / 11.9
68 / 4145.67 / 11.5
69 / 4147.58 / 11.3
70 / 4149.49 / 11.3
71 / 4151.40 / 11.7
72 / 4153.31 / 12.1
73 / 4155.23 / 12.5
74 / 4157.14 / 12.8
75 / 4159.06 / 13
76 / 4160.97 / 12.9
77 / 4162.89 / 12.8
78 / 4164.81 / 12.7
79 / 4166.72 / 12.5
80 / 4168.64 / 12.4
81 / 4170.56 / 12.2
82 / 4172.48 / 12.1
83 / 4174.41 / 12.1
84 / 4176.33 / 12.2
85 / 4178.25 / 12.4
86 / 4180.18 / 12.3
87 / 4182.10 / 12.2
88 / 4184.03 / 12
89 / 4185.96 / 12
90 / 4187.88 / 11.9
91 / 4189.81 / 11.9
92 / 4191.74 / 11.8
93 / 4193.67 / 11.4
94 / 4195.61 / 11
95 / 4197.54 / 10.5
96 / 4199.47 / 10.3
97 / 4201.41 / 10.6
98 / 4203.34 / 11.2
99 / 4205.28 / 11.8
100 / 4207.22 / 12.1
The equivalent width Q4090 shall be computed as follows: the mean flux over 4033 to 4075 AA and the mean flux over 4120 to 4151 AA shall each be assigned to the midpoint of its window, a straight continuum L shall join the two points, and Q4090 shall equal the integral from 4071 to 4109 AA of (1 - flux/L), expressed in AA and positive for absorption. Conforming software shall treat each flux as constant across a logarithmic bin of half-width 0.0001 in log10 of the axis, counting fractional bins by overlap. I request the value 2.7 AA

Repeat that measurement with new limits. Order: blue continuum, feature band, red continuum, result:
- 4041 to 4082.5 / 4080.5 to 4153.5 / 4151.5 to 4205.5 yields 4.1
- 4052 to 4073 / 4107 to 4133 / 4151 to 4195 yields 2.2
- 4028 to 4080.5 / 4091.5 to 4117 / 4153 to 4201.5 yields 3.4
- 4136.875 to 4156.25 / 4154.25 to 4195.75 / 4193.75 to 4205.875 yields -3.0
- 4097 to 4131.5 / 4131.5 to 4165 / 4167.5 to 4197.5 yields -2.3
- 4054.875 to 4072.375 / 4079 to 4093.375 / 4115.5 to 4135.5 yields 0.4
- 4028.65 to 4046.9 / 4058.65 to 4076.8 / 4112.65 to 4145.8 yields -0.2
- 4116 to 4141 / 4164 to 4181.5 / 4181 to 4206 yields -1.1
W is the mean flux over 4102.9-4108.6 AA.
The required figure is 10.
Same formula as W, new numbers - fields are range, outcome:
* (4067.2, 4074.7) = 12.5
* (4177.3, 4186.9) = 12.2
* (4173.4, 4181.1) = 12.2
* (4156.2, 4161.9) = 12.9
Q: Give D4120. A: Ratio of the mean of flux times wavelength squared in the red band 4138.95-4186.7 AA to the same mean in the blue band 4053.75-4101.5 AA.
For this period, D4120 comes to 1.06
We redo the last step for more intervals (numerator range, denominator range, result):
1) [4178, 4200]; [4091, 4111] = 1.15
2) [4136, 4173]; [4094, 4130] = 1.14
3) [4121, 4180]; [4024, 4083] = 1.03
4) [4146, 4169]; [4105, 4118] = 1.17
